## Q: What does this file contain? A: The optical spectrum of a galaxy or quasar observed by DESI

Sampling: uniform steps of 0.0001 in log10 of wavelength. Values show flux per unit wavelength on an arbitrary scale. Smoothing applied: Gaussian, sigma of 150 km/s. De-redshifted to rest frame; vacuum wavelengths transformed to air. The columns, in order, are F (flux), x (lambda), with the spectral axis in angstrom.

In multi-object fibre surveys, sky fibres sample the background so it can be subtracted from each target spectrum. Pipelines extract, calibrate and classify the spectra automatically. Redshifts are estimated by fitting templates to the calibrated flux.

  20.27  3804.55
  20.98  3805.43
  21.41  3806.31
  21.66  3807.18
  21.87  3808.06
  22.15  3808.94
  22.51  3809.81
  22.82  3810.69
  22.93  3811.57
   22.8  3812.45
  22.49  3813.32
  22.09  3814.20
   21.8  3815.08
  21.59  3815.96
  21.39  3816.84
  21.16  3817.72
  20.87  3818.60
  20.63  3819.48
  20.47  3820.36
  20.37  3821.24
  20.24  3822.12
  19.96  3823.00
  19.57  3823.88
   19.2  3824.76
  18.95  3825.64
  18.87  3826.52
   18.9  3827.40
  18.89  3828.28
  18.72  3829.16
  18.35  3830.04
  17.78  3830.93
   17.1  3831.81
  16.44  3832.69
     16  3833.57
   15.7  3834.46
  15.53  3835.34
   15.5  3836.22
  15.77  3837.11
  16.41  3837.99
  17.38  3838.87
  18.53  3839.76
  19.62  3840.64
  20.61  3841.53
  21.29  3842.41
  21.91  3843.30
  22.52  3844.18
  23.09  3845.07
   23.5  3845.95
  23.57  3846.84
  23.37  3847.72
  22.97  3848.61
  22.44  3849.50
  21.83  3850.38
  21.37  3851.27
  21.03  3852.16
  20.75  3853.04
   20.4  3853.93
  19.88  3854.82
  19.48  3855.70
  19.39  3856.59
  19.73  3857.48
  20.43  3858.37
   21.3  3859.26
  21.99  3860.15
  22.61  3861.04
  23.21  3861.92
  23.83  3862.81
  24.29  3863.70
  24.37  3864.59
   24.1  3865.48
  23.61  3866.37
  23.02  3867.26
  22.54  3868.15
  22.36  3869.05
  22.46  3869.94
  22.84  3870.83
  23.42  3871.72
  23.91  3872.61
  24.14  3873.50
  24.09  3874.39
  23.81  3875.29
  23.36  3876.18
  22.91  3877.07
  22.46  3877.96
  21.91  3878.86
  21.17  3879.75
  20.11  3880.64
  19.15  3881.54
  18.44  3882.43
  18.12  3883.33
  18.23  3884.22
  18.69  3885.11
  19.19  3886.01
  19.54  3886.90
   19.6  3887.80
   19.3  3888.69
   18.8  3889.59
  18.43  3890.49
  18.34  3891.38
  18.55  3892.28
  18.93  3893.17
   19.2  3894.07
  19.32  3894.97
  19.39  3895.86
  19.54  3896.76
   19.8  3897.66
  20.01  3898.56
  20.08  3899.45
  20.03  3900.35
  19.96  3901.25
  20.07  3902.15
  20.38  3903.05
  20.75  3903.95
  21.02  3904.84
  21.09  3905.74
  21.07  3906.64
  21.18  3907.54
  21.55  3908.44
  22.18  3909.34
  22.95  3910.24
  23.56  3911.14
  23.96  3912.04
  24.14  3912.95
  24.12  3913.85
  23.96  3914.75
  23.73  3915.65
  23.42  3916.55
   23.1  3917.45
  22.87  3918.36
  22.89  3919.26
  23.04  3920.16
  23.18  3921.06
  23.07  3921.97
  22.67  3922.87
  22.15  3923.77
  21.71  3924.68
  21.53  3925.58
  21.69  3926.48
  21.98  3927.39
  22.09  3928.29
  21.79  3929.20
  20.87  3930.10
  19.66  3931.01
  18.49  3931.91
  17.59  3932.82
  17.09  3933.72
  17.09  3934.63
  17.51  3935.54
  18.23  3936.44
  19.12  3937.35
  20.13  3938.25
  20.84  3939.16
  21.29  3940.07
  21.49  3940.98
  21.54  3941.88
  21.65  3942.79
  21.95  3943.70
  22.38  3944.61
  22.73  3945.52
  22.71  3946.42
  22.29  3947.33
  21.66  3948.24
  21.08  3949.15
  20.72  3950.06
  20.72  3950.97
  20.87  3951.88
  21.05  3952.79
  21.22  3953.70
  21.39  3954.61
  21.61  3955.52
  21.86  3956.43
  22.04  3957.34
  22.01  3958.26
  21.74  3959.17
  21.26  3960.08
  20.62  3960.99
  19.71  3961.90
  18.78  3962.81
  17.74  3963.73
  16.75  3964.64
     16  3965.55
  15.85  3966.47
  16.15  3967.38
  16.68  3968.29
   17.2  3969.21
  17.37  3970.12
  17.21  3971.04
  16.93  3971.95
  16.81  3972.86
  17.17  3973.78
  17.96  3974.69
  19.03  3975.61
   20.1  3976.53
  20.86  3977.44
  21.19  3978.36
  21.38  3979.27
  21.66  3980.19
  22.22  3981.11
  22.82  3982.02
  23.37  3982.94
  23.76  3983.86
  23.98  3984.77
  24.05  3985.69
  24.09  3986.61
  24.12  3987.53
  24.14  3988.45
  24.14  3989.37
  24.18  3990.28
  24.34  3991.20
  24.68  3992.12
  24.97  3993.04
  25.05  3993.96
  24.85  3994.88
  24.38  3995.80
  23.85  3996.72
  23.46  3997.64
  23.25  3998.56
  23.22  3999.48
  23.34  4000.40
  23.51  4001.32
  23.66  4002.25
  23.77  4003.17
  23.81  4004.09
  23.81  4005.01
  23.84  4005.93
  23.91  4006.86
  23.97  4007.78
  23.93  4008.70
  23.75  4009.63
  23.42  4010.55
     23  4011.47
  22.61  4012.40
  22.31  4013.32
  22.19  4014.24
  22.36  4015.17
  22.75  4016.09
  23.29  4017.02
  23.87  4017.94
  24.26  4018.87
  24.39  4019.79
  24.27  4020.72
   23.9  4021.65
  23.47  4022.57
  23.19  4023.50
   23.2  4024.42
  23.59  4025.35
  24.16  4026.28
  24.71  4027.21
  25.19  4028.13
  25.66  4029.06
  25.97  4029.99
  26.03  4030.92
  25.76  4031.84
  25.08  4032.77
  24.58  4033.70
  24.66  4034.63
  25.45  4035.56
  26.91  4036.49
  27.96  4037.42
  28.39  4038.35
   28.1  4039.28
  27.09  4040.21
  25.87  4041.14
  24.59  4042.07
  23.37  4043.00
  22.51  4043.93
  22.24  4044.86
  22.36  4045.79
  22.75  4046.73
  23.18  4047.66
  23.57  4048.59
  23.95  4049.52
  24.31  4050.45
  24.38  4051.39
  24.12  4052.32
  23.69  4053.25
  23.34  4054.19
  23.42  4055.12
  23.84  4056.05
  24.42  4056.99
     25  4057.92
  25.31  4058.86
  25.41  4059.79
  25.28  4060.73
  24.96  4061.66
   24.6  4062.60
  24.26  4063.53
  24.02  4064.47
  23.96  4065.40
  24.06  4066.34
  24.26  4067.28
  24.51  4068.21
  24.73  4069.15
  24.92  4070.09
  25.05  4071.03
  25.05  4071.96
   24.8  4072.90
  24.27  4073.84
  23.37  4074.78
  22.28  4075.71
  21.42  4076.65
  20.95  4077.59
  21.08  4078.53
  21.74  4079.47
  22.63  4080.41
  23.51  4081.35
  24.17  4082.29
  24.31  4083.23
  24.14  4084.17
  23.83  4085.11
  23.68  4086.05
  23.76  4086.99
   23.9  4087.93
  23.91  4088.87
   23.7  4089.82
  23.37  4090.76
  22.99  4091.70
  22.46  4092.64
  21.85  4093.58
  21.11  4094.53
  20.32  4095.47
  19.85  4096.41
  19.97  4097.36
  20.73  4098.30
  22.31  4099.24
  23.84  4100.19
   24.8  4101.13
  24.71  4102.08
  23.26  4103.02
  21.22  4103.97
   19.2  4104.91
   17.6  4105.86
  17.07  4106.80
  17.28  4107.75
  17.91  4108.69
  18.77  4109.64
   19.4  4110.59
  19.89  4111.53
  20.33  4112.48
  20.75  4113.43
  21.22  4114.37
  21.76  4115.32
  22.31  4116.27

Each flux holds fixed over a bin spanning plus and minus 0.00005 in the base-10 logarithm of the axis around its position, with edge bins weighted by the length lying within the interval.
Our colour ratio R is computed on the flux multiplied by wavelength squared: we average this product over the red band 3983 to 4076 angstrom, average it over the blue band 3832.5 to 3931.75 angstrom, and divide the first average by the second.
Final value 1.2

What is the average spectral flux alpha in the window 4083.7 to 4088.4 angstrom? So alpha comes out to 23.9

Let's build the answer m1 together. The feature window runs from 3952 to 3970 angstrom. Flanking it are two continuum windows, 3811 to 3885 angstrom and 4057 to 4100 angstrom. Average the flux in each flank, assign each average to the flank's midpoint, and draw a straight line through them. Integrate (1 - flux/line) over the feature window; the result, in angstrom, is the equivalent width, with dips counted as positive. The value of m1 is 2.2 angstrom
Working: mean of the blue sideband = 20.8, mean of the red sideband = 23.4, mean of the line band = 19.4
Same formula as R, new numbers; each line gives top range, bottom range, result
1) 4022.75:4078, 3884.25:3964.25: 1.25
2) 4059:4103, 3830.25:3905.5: 1.26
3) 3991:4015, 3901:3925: 1.11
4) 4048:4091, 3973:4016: 1.08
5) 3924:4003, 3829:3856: 1.14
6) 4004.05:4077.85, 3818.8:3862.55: 1.35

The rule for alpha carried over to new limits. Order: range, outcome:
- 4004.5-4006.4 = 23.8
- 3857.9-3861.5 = 21.6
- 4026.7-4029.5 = 25.2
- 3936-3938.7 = 19.2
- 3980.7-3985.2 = 23.3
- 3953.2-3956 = 21.4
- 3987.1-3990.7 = 24.2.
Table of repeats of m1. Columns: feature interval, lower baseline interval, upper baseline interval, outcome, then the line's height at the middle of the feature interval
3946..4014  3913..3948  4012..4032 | 3.4 angstrom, 22.8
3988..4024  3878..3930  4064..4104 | -2.4 angstrom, 22.2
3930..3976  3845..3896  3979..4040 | 6.7 angstrom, 23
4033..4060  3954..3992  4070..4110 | -3.8 angstrom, 21.6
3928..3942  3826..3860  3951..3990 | 0.4 angstrom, 20.2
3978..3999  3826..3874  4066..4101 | -1.5 angstrom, 22.1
